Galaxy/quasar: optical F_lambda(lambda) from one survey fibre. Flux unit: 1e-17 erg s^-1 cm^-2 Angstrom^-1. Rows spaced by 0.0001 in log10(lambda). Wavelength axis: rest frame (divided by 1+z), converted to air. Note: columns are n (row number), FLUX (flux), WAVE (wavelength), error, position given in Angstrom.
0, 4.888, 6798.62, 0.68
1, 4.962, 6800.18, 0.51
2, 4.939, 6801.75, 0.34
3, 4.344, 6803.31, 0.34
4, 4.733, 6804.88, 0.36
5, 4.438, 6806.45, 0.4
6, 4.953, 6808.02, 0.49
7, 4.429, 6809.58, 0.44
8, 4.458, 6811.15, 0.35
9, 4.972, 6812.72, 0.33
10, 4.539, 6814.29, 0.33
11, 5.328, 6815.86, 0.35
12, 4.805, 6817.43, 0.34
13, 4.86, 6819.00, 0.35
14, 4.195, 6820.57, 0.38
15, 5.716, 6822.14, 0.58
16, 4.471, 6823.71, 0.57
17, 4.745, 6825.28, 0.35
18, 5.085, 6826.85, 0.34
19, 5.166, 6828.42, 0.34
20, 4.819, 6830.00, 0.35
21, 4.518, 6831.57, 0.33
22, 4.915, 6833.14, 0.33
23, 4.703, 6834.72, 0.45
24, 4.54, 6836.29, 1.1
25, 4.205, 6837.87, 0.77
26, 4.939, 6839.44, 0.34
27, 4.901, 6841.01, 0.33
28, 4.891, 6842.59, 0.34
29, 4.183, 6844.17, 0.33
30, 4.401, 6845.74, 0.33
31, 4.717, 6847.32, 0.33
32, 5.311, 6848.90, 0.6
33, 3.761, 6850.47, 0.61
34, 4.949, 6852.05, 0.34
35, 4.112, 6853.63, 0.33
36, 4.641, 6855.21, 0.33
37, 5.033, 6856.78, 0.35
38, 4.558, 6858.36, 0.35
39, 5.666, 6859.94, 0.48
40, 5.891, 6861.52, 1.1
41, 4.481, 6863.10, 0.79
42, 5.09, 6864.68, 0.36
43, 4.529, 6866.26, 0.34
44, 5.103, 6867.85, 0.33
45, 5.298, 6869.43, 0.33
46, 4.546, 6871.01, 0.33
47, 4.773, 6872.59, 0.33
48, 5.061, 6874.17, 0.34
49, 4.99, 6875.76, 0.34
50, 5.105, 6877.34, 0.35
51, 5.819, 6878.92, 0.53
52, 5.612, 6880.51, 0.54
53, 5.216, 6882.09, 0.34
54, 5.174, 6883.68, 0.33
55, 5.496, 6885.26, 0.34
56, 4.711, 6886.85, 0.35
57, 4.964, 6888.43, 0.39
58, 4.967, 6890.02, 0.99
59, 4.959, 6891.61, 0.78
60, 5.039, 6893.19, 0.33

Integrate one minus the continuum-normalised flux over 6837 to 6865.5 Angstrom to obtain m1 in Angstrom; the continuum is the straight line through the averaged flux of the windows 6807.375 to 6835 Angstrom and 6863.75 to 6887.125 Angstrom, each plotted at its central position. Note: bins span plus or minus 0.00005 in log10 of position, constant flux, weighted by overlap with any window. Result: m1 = 1.2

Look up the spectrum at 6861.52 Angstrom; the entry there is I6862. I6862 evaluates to 5.891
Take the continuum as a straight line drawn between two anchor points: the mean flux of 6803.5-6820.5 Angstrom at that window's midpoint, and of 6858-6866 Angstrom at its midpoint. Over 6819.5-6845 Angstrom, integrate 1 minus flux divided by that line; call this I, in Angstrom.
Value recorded 0.7 Angstrom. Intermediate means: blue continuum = 4.71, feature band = 4.75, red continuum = 5.13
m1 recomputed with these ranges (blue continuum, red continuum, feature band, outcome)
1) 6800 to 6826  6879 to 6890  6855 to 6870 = 0.1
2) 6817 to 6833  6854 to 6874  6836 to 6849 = 0.7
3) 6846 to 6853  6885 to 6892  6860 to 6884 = -1.4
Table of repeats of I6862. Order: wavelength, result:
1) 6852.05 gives 4.949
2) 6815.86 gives 5.328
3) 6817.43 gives 4.805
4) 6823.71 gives 4.471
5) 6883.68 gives 5.174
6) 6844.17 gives 4.183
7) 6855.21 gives 4.641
